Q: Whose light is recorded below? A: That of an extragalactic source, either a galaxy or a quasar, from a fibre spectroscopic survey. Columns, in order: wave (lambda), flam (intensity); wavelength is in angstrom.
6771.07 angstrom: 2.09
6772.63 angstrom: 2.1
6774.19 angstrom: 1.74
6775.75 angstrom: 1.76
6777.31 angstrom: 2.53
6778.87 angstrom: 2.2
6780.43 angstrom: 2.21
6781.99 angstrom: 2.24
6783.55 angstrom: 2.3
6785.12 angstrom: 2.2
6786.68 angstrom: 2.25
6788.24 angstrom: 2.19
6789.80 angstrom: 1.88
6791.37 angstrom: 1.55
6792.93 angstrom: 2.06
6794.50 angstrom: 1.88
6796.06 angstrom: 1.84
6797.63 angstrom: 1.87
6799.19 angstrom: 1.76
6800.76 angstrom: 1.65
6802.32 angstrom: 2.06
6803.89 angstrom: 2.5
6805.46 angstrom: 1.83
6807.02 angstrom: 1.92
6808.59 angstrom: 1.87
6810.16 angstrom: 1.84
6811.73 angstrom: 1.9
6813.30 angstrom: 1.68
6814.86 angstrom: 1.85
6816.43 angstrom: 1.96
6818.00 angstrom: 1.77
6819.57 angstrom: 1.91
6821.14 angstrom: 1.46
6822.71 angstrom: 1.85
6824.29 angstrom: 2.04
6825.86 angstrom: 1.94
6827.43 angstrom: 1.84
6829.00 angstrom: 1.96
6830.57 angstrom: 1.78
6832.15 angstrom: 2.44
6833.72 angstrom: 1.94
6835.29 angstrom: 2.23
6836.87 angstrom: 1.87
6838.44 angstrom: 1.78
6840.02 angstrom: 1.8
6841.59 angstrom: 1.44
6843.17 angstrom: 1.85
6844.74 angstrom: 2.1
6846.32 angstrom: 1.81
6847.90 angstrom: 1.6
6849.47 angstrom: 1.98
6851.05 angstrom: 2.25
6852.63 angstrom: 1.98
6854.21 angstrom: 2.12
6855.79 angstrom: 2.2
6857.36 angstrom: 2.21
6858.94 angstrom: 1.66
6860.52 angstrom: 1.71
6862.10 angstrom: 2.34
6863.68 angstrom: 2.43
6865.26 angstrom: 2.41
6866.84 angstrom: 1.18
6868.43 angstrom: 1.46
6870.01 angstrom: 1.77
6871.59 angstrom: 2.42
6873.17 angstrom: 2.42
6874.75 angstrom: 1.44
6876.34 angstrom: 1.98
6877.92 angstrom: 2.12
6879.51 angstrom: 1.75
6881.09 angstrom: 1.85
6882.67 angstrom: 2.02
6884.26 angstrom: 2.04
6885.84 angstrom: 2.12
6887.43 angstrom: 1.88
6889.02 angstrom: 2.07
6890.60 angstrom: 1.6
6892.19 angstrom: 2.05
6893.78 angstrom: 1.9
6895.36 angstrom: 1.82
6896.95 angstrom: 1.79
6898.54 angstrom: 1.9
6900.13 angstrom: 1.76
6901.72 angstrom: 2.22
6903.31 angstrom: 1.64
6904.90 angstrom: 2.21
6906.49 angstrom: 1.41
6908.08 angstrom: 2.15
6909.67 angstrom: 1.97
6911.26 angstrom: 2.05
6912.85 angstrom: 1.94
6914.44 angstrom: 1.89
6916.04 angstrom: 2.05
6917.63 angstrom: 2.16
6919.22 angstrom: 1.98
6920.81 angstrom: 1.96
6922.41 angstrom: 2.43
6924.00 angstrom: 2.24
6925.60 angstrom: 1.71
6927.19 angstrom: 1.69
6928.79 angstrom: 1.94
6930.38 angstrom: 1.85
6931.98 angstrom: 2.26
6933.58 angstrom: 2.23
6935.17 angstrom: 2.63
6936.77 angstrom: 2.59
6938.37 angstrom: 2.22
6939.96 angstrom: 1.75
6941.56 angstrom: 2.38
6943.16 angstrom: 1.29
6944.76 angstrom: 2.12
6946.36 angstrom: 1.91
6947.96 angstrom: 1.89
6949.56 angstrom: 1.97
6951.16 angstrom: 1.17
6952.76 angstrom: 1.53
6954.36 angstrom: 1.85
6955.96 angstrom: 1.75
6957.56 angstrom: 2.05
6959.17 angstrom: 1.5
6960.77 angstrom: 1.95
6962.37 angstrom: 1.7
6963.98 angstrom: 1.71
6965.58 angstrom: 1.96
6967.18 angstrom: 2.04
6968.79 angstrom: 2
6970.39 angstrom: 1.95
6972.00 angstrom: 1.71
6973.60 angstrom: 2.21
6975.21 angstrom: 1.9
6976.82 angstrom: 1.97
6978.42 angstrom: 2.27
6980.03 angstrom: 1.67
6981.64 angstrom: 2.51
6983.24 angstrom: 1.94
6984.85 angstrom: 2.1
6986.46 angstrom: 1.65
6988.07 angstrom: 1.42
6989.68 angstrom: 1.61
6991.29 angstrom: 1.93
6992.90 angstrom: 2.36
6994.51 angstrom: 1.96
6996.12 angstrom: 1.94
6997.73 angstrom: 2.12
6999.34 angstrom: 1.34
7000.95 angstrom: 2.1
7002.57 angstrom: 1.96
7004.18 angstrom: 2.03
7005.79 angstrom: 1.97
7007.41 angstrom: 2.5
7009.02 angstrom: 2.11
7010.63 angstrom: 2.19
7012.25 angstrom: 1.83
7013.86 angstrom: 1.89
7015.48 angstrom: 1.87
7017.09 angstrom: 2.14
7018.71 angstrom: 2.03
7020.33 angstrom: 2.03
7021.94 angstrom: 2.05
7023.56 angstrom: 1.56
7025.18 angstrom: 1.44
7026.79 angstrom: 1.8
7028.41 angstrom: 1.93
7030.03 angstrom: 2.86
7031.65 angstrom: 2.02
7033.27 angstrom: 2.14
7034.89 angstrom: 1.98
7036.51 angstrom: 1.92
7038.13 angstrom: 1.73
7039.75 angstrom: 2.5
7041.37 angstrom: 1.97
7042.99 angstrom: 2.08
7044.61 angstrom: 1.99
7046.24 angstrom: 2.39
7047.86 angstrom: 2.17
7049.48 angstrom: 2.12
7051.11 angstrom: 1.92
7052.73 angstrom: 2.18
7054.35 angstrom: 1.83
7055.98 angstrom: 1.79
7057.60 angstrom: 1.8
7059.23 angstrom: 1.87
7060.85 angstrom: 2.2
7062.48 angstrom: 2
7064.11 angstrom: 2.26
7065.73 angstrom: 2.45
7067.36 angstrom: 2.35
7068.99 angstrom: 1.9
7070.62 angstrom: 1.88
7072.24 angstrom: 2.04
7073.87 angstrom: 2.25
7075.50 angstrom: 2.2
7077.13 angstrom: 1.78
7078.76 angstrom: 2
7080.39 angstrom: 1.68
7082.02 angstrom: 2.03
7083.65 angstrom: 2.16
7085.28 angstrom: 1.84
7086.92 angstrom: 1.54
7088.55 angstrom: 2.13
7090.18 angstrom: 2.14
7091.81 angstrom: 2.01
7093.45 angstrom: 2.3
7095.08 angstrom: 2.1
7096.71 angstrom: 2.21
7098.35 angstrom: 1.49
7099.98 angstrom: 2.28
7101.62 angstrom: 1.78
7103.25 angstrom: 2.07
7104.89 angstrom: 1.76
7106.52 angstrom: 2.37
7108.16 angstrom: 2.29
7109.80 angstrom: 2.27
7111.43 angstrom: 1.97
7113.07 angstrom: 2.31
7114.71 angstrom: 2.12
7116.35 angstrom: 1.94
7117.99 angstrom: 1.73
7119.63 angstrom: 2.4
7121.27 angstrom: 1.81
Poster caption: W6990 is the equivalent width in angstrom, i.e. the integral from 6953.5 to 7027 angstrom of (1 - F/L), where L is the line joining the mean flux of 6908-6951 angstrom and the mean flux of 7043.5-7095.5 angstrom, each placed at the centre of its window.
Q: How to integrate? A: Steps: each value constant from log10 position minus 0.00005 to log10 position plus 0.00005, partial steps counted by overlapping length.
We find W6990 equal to 3.9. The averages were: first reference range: 2.03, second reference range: 2.04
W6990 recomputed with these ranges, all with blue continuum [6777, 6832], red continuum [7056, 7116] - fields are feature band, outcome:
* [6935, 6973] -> 2.19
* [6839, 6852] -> 0.78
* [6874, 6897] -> 0.99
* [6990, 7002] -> 0.41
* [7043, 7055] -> -0.32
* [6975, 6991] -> 0.87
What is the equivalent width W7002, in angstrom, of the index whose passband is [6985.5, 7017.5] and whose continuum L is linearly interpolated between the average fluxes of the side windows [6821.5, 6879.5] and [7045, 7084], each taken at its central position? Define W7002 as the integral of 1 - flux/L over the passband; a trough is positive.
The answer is 1.20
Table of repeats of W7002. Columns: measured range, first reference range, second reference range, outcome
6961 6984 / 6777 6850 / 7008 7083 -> 0.4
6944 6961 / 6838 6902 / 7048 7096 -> 1.6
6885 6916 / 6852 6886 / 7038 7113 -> 1.1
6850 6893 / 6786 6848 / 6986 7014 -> -1.6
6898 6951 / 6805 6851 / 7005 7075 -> -1.3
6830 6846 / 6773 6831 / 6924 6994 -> 0.2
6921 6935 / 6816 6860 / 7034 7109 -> -0.7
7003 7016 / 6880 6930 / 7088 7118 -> -0.2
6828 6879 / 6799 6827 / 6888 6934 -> -1.2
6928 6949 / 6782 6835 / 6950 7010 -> -1.8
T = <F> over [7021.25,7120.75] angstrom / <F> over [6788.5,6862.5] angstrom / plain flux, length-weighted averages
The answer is 1.07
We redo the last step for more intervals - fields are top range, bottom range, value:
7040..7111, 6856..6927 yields 1.05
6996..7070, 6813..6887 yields 1.05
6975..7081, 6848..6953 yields 1.02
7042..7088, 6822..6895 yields 1.04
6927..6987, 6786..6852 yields 1.02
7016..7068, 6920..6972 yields 1.05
